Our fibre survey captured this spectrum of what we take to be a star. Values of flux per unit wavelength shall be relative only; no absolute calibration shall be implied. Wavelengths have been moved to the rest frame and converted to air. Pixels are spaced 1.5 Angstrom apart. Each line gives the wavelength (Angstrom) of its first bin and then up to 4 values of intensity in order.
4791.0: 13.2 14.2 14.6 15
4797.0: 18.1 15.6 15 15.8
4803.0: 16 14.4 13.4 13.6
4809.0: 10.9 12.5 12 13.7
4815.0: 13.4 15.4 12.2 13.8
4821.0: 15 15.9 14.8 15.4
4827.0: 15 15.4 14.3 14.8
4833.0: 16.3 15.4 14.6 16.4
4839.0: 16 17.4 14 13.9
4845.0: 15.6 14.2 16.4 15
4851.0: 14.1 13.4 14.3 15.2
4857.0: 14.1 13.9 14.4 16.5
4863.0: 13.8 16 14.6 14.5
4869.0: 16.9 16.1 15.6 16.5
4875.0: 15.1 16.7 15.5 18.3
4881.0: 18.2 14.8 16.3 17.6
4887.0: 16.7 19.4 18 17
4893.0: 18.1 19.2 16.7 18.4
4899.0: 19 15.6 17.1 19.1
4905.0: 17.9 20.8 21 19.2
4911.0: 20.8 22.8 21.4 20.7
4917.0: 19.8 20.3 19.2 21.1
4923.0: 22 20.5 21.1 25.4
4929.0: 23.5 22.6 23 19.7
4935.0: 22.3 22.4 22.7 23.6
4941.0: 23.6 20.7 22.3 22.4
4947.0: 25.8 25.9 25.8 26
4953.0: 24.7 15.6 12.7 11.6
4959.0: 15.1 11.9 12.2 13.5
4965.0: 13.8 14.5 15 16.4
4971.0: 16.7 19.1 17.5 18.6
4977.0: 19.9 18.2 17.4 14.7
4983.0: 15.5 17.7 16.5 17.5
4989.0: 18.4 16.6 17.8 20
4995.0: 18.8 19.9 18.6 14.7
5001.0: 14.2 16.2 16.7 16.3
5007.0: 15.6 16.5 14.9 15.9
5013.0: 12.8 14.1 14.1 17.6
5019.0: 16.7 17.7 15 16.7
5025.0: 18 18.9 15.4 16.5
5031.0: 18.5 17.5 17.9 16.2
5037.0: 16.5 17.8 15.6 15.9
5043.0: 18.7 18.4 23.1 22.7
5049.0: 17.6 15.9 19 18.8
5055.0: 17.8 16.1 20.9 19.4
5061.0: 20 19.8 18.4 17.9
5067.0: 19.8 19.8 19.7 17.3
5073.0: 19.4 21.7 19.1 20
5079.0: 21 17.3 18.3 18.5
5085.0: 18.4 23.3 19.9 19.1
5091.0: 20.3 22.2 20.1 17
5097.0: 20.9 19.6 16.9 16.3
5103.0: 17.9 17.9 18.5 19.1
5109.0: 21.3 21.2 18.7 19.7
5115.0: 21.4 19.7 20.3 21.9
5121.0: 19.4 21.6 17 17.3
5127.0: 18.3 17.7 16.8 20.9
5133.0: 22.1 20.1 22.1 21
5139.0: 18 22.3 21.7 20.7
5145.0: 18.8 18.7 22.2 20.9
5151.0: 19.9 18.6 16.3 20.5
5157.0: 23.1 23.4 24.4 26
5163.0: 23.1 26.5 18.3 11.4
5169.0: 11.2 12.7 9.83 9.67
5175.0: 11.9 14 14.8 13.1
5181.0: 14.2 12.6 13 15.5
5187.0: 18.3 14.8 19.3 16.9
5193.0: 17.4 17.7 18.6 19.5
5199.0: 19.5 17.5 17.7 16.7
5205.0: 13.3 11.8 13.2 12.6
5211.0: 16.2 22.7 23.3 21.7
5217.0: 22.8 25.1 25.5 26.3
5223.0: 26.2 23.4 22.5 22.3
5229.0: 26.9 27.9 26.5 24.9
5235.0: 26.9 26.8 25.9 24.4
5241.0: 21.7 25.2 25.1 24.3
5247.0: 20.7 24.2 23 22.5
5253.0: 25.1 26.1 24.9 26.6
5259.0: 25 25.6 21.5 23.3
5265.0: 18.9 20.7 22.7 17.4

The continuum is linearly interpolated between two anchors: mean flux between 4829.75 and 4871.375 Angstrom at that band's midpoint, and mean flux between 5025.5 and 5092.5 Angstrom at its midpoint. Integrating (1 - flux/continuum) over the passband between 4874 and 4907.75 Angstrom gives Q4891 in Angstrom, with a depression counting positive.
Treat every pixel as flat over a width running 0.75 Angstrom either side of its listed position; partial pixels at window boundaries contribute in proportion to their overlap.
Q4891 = -3.8 Angstrom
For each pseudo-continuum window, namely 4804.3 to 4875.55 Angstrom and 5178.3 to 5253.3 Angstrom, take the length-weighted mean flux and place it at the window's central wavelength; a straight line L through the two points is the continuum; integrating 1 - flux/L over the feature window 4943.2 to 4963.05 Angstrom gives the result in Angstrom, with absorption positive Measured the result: -3.4 Angstrom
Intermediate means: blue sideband 14.7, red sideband 20.6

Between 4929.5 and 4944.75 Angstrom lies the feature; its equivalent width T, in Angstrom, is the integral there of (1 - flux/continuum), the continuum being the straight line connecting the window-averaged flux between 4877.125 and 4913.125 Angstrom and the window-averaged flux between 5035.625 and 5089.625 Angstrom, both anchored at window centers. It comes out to -3.3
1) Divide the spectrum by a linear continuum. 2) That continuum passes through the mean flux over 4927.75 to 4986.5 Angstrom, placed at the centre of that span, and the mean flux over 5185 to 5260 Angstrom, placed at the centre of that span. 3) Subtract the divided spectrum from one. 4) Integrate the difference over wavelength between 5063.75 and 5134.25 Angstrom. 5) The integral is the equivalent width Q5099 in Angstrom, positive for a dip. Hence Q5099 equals 3.71 Angstrom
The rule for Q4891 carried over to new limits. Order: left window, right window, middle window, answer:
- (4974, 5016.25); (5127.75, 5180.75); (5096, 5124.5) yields -2.1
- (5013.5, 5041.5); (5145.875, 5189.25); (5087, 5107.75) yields -2.6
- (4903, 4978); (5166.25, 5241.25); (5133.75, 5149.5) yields -1.3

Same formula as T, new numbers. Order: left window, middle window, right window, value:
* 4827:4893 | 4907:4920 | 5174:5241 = -3.50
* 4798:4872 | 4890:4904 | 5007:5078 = -1.92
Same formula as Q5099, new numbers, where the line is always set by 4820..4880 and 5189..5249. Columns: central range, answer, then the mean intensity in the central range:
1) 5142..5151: -0.04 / 20.4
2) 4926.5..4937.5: -3.98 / 22.7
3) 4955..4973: 3.00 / 14.3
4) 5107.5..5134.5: 0.16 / 19.7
